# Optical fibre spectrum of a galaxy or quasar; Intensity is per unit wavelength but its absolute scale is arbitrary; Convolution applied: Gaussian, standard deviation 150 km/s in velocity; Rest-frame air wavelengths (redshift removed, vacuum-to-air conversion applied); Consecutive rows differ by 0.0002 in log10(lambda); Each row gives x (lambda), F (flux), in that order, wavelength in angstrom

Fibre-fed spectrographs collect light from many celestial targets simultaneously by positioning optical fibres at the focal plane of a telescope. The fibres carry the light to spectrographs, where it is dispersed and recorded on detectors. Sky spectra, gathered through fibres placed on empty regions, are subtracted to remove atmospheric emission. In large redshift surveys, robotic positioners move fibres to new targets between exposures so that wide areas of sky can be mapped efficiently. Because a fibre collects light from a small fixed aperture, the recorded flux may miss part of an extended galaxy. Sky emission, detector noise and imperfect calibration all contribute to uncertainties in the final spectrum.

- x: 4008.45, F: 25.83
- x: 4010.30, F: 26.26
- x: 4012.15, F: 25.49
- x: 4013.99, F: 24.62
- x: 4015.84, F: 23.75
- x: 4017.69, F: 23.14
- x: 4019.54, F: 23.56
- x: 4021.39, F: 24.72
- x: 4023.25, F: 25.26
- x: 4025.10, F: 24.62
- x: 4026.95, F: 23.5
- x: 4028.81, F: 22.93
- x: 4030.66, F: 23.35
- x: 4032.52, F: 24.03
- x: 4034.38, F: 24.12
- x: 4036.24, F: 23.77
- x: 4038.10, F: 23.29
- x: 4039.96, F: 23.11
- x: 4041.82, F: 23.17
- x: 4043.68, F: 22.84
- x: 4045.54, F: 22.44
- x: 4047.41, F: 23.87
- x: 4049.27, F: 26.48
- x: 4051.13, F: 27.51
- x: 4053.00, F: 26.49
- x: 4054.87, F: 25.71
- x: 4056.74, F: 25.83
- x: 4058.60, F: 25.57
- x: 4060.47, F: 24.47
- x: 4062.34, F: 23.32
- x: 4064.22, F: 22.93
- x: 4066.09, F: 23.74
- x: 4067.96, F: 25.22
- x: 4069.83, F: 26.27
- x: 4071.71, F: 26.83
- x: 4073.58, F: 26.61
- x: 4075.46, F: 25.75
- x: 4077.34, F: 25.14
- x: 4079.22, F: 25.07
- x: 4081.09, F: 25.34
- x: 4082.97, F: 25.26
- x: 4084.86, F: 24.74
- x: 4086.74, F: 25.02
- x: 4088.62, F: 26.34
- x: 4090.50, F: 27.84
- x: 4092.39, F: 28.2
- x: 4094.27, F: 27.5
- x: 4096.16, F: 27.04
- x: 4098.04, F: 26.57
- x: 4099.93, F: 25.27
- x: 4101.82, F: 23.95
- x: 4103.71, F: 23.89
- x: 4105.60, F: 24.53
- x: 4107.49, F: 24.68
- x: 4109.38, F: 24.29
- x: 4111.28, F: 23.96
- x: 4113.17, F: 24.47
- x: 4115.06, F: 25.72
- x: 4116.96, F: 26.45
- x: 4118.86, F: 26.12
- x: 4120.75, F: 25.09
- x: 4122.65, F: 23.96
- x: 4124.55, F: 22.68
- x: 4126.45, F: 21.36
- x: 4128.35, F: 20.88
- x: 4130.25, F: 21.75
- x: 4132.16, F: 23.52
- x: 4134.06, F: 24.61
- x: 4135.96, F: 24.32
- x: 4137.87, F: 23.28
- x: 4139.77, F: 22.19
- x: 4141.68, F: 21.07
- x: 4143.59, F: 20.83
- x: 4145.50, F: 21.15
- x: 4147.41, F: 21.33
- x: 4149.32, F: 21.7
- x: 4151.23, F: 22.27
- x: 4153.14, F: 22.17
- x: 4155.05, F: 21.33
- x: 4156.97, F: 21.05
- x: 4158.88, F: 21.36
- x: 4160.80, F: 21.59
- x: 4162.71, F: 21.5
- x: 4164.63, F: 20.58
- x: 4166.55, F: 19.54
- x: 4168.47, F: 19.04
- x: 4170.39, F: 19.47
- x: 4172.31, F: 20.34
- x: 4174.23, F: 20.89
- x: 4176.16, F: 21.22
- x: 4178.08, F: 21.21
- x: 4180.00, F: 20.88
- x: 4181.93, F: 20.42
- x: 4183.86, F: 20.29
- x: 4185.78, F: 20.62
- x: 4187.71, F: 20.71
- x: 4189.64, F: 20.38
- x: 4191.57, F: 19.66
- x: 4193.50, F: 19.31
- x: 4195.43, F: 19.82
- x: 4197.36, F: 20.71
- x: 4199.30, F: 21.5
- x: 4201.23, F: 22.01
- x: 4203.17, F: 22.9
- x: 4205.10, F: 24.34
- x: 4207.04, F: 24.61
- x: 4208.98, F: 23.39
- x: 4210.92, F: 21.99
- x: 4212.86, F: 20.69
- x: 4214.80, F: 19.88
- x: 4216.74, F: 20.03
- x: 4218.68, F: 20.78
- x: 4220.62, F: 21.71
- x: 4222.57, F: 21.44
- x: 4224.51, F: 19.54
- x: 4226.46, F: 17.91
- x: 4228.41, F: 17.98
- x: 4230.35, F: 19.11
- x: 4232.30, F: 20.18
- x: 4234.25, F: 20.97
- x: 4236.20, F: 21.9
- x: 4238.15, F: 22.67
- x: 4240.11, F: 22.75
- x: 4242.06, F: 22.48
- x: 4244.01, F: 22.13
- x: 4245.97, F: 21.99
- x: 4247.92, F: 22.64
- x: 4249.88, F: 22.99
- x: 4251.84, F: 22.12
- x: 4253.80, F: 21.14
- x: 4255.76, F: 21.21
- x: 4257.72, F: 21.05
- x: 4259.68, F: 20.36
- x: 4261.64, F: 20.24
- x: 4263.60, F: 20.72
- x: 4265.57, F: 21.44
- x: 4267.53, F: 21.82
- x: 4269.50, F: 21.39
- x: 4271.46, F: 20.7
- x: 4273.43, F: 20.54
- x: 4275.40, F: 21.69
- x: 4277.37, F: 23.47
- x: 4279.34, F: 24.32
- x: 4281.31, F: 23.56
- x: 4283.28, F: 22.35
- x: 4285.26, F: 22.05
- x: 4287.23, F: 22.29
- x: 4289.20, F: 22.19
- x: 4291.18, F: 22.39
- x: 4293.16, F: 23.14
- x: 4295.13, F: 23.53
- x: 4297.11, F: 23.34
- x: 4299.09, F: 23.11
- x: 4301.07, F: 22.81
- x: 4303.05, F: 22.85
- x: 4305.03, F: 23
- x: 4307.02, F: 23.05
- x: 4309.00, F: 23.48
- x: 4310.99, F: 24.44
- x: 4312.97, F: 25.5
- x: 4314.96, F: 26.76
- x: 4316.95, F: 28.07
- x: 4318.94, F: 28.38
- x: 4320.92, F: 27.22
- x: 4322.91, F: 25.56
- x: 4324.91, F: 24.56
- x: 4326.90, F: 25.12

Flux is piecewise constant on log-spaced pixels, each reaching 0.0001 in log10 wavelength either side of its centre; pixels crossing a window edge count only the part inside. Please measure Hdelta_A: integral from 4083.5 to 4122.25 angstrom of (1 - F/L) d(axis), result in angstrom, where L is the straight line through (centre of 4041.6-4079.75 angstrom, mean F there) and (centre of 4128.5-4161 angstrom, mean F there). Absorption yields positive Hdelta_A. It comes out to -3.3 angstrom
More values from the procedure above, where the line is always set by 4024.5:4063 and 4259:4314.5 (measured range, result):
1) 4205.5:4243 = 3.1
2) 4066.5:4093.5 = -2.1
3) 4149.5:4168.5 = 1.9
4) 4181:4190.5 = 1.1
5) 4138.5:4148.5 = 0.9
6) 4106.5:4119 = -0.6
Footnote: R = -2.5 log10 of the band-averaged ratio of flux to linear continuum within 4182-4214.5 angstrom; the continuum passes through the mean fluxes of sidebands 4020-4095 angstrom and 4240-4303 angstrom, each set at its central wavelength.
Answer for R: 0.08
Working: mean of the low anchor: 24.9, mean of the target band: 21.4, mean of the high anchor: 22.1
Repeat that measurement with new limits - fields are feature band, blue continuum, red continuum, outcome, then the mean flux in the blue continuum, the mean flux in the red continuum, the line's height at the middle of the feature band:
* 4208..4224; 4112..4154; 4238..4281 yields 0.05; 23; 21.8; 22.2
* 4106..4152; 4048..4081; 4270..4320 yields 0.07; 25.5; 23.5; 24.9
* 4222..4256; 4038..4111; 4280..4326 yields 0.15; 25.2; 24.1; 24.4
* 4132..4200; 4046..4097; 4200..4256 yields 0.10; 25.7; 21.5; 23.2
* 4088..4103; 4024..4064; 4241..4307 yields -0.12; 24.3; 22.2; 23.8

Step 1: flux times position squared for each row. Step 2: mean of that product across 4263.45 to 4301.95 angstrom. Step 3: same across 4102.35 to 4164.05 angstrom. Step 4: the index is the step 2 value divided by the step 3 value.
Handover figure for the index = 1.0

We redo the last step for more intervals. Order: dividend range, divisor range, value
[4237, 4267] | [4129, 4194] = 1.07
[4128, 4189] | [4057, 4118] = 0.87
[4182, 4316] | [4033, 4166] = 0.97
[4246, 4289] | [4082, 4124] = 0.93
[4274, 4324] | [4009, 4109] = 1.08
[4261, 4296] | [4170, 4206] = 1.10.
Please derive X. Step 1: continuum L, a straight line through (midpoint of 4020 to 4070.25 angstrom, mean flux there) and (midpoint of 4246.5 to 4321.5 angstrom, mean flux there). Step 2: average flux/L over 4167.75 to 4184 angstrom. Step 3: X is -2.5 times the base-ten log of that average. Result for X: 0.15 mag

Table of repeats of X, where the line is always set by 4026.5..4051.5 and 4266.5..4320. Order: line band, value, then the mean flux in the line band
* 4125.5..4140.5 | 0.04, 22.8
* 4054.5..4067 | -0.03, 24.5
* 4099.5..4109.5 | -0.03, 24.4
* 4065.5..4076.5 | -0.09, 25.8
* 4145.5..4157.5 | 0.10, 21.6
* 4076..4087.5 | -0.06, 25.1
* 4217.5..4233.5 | 0.18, 19.9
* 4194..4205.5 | 0.09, 21.7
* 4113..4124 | -0.07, 25.3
